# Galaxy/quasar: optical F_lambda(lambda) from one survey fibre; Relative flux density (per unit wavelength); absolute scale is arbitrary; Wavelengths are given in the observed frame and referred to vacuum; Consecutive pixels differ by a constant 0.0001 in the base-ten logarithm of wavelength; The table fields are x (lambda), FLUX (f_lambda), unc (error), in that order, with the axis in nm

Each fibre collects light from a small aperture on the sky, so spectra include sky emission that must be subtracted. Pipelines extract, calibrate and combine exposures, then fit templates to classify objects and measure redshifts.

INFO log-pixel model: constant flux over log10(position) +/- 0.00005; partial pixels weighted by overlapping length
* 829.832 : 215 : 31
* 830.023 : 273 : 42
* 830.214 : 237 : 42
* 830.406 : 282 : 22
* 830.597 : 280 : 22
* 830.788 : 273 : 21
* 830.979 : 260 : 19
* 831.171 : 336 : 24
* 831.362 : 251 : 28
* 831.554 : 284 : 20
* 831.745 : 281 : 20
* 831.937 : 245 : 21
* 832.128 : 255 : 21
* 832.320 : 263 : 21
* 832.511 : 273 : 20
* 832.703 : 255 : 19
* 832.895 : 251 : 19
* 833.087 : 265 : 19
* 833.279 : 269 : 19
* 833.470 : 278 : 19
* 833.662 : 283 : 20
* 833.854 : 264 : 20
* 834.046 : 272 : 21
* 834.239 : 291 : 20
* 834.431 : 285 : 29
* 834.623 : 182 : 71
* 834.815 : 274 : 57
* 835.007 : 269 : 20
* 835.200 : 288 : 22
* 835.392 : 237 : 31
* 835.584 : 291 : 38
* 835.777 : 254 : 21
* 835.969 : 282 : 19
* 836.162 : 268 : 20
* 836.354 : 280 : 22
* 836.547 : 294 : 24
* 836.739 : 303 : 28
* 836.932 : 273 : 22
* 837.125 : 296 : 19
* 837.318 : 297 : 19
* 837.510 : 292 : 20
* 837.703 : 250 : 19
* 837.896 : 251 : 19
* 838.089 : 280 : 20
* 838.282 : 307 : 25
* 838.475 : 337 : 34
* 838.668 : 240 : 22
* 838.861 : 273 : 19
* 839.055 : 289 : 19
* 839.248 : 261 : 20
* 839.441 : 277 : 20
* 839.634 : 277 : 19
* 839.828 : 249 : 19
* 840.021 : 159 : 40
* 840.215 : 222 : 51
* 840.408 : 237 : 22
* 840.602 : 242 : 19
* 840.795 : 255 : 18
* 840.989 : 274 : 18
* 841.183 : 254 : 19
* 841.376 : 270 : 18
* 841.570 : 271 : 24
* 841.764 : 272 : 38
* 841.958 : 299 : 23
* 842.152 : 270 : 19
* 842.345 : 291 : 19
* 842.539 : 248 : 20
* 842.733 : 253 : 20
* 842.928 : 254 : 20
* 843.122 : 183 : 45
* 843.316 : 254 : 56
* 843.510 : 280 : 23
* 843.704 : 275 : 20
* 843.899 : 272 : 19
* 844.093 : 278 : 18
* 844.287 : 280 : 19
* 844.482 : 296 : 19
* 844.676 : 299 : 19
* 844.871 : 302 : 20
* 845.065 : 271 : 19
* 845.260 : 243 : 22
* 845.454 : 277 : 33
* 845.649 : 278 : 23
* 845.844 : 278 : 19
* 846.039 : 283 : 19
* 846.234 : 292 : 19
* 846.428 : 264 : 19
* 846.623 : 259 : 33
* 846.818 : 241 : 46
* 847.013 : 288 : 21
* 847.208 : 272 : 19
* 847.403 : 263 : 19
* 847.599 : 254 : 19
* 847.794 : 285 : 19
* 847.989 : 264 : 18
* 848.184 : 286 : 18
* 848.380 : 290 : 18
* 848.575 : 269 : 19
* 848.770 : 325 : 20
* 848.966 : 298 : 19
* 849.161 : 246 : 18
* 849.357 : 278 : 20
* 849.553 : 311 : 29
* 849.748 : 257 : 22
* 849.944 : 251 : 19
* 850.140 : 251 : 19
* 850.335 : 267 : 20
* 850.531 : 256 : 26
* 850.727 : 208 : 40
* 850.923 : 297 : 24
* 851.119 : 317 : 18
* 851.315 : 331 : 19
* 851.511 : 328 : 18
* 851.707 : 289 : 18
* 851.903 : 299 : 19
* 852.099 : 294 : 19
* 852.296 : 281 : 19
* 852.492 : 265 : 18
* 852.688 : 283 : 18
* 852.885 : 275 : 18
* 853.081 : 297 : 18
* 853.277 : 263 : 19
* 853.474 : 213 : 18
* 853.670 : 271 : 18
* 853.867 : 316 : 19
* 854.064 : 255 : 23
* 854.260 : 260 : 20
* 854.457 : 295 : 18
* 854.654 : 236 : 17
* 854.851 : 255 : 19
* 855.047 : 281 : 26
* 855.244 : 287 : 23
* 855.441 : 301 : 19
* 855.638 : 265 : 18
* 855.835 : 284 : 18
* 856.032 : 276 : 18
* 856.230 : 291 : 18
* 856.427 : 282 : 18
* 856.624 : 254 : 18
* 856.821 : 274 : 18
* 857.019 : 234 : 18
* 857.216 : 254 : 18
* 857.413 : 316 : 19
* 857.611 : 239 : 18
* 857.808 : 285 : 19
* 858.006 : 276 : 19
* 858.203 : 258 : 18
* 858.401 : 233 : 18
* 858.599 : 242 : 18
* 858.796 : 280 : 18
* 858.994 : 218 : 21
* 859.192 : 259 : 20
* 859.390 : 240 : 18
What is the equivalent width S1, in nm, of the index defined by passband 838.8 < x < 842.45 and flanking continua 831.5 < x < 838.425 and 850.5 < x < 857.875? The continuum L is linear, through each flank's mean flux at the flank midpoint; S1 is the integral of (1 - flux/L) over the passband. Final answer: 0.18 nm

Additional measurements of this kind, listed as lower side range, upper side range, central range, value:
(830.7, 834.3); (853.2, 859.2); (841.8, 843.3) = 0.065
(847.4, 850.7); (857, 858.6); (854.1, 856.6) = -0.094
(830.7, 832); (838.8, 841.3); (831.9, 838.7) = -0.204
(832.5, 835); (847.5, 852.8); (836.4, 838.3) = -0.107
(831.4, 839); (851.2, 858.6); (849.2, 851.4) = 0.006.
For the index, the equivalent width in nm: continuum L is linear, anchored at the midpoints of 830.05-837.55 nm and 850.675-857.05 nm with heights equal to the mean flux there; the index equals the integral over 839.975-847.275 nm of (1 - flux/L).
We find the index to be 0.274 nm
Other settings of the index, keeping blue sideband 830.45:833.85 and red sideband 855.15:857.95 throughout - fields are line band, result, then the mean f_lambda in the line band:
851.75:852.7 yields -0.04 nm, 285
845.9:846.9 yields 0.02 nm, 269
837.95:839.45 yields -0.06 nm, 282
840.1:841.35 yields 0.11 nm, 247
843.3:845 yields -0.06 nm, 283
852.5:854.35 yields 0.03 nm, 270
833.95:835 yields 0.04 nm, 261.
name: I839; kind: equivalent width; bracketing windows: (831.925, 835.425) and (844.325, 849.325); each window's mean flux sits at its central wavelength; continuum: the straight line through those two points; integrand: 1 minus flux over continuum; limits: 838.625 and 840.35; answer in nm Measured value 0.13 nm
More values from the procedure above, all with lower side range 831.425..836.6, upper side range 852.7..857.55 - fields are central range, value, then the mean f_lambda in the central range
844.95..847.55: 0.00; 270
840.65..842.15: 0.00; 270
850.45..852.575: -0.13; 288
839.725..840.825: 0.18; 226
